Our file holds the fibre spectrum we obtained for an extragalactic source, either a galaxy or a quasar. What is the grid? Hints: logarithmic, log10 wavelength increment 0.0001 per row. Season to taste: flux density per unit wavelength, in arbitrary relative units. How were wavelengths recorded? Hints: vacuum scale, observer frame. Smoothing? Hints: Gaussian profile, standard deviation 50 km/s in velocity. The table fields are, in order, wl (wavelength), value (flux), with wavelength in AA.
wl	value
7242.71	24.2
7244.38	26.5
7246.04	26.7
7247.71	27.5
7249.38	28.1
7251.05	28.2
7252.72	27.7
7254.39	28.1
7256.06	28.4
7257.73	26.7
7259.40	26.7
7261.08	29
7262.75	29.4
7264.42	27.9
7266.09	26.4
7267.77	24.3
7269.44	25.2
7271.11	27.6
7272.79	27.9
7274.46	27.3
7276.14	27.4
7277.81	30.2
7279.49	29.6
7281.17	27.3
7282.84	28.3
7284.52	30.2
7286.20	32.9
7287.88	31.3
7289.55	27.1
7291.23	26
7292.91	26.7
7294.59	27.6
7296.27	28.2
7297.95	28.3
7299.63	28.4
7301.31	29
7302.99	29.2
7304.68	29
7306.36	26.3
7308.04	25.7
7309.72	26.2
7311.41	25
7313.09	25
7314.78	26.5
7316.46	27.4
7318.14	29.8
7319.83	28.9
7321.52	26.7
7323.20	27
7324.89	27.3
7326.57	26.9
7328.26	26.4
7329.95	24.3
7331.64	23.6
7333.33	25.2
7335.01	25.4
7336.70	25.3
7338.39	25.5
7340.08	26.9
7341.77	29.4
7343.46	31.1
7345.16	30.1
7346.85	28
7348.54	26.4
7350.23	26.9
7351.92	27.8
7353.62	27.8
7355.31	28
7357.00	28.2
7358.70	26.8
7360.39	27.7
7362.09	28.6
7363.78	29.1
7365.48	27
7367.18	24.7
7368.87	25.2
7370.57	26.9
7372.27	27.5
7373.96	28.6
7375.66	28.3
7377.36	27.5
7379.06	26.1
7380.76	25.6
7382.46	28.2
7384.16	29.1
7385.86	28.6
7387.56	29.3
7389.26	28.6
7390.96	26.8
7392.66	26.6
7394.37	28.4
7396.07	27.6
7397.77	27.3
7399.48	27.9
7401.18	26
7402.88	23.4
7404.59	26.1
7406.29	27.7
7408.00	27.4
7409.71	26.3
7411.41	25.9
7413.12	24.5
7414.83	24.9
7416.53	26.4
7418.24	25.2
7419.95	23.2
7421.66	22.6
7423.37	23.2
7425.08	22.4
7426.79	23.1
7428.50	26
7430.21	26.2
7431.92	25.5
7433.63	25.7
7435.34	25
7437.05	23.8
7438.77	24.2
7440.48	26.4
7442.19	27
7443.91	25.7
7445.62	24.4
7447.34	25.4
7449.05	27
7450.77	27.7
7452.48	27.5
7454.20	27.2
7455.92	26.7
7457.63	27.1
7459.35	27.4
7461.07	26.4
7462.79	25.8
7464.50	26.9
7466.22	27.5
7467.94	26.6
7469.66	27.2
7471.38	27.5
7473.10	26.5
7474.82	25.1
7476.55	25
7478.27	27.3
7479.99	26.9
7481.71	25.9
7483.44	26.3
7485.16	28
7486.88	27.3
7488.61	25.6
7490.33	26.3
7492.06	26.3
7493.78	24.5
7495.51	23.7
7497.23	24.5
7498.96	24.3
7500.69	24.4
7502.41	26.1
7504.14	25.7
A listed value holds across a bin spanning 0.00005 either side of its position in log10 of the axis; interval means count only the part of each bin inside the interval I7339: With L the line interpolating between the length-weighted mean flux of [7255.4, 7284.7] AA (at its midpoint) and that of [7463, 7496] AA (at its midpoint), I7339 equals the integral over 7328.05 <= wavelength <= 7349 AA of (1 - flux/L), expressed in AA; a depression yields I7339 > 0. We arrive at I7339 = 0.39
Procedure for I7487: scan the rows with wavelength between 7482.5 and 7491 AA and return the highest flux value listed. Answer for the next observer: 28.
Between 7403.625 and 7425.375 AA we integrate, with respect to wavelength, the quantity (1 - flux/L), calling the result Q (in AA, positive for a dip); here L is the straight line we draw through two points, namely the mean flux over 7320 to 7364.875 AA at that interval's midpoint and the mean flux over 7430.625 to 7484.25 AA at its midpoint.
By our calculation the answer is 1.2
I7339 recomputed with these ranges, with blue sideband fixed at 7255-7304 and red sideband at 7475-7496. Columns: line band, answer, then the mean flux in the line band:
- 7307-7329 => 0.7 AA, 26.8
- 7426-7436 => 0.5 AA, 25.3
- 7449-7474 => -0.6 AA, 27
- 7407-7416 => 0.3 AA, 25.8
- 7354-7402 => -0.7 AA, 27.5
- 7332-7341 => 0.6 AA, 25.6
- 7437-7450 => 0.4 AA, 25.6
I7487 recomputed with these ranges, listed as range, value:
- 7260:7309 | 32.9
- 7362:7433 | 29.3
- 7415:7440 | 26.4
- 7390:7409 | 28.4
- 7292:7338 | 29.8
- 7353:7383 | 29.1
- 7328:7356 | 31.1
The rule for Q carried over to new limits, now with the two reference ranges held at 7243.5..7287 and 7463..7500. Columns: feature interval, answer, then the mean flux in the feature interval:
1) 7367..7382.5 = 0.1 AA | 26.9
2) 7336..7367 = -0.6 AA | 27.7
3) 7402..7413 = 0.3 AA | 26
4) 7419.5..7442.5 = 1.7 AA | 24.6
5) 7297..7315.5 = 0.3 AA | 27.1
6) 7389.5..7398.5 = -0.2 AA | 27.4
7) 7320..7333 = 0.6 AA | 26.1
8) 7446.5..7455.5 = -0.2 AA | 26.9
